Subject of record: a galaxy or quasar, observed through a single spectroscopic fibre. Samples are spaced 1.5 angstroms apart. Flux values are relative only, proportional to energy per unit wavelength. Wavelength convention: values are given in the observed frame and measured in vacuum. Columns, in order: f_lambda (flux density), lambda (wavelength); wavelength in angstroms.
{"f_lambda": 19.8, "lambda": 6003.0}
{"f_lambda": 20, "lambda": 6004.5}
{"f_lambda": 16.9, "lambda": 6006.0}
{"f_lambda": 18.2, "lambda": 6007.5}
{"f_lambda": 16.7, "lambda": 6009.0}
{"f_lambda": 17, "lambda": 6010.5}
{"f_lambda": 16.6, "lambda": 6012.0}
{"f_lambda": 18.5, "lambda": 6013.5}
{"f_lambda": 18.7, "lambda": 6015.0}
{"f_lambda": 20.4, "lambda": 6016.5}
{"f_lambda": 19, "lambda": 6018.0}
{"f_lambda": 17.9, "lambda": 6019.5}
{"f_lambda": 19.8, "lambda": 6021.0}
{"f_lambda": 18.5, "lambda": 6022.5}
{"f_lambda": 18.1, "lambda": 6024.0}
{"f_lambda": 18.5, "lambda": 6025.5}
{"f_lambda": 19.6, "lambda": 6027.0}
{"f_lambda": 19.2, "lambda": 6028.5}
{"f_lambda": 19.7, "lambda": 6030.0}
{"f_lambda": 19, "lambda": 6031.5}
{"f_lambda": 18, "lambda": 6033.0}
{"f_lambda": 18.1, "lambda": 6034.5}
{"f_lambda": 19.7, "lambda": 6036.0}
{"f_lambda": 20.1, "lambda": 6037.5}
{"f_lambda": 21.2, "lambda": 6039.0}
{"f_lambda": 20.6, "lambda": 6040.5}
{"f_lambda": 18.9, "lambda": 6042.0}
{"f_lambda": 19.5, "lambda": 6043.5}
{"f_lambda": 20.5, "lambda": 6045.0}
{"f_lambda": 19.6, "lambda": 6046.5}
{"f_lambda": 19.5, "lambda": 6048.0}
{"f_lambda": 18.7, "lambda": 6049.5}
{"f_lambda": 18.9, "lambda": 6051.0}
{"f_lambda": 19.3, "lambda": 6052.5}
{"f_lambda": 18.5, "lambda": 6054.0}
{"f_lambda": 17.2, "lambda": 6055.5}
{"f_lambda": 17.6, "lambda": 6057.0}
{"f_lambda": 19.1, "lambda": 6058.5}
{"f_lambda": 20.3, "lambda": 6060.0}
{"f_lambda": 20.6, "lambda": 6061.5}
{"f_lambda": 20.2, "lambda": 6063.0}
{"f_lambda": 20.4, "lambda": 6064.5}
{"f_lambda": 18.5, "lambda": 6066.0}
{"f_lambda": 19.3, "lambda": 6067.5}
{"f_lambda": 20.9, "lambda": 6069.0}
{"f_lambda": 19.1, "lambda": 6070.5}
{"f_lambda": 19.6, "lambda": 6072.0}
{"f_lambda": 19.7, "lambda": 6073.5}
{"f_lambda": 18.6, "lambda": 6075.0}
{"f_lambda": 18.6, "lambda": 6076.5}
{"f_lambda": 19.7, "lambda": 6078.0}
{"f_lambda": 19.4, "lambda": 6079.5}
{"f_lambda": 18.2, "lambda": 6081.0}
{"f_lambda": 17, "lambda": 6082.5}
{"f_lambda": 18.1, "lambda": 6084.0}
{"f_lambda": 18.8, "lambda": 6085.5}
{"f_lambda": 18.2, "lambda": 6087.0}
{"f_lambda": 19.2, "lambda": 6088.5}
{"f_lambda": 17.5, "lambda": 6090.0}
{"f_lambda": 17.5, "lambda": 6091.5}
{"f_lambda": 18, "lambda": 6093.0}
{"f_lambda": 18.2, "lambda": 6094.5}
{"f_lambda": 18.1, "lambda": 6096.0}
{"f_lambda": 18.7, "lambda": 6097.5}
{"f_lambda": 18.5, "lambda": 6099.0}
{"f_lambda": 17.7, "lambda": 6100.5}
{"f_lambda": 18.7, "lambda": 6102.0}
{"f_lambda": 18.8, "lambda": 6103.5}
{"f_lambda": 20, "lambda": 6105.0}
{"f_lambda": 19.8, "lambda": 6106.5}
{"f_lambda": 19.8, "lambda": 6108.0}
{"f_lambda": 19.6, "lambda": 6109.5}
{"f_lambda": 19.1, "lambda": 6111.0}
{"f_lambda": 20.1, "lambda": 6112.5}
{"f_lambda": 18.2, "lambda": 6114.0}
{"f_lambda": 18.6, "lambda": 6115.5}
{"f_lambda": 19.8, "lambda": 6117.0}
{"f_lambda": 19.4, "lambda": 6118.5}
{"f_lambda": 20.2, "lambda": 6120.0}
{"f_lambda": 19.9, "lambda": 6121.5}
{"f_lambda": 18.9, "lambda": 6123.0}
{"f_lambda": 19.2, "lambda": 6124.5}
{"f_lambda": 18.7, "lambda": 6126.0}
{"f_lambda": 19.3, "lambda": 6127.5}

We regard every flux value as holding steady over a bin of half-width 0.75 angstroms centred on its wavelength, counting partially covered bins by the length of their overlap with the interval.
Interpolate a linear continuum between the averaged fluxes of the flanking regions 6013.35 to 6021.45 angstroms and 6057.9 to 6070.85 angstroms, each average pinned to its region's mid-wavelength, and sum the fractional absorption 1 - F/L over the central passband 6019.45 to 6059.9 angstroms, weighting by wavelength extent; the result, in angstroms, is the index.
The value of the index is 0.6 angstroms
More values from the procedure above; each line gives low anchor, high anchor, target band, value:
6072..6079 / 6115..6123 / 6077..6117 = 1.4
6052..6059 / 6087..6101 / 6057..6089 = -1.7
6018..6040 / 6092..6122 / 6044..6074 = -0.5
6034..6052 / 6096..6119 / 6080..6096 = 1.0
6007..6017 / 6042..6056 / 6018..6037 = -0.4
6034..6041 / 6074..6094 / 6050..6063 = 0.2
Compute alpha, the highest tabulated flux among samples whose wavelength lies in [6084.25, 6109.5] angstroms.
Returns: 20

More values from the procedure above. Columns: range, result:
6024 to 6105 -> 21.2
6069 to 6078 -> 20.9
